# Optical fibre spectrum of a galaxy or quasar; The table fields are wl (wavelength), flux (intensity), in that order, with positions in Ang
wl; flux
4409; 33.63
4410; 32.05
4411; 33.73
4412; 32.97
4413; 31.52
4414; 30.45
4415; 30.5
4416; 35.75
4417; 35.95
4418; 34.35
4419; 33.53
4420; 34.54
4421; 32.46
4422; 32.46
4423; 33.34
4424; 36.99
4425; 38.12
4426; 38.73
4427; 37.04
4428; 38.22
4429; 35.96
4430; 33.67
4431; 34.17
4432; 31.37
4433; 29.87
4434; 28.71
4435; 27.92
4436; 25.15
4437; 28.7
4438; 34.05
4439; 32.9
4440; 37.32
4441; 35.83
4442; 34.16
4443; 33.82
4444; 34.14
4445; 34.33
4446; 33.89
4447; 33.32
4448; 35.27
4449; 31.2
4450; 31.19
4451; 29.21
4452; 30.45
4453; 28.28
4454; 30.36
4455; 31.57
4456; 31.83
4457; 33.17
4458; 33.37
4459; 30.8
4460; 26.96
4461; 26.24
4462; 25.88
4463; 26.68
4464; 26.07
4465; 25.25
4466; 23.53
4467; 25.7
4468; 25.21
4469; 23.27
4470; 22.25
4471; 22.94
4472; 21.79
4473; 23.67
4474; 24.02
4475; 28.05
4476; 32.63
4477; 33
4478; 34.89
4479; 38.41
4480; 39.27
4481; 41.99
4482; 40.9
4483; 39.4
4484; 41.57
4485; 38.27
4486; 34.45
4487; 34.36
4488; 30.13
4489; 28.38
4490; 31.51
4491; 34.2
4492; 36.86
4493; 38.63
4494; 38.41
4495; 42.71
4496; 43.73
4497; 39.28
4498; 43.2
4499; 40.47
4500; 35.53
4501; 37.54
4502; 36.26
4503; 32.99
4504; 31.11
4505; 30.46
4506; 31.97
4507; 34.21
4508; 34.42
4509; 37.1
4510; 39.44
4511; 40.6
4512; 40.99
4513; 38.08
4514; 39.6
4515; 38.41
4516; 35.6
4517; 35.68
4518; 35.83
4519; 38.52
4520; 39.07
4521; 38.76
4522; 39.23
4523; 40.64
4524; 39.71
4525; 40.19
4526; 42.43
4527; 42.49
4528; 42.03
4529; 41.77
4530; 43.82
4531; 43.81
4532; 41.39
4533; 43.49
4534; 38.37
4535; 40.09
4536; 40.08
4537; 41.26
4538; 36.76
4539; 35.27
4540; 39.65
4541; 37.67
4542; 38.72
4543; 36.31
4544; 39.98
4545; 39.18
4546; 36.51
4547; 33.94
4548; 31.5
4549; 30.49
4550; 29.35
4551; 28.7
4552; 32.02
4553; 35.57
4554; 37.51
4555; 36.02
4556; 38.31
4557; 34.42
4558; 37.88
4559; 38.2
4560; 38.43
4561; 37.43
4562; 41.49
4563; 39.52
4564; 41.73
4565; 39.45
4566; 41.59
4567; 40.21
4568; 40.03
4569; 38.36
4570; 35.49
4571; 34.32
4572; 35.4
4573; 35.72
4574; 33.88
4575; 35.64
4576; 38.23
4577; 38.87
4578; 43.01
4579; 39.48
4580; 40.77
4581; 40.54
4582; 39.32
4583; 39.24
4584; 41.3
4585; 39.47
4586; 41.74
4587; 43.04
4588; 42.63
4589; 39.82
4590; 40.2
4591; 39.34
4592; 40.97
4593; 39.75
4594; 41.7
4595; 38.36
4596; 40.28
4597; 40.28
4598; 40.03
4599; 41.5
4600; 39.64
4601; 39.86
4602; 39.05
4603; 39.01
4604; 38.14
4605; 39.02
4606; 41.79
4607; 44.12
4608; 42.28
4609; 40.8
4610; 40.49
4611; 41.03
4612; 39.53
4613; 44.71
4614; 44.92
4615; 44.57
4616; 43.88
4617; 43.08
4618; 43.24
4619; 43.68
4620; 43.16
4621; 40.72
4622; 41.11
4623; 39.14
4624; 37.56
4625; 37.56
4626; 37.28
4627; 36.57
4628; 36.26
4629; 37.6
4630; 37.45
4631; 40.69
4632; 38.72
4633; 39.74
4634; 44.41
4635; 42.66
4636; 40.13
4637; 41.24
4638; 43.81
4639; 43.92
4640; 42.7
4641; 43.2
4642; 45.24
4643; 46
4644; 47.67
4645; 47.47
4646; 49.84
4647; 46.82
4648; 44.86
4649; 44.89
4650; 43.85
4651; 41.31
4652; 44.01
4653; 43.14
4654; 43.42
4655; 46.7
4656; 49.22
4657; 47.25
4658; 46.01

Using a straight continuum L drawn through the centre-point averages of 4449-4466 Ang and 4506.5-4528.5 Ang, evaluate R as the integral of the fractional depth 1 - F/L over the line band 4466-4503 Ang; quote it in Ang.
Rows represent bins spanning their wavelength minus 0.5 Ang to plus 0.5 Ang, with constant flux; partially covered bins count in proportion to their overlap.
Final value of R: -0.2 Ang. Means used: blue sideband 29.1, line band 33.8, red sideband 38.8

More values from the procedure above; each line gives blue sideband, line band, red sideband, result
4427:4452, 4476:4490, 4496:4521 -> -0.3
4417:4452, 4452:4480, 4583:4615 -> 5.3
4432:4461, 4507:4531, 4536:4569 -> -2.7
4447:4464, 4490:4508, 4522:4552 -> -1.1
